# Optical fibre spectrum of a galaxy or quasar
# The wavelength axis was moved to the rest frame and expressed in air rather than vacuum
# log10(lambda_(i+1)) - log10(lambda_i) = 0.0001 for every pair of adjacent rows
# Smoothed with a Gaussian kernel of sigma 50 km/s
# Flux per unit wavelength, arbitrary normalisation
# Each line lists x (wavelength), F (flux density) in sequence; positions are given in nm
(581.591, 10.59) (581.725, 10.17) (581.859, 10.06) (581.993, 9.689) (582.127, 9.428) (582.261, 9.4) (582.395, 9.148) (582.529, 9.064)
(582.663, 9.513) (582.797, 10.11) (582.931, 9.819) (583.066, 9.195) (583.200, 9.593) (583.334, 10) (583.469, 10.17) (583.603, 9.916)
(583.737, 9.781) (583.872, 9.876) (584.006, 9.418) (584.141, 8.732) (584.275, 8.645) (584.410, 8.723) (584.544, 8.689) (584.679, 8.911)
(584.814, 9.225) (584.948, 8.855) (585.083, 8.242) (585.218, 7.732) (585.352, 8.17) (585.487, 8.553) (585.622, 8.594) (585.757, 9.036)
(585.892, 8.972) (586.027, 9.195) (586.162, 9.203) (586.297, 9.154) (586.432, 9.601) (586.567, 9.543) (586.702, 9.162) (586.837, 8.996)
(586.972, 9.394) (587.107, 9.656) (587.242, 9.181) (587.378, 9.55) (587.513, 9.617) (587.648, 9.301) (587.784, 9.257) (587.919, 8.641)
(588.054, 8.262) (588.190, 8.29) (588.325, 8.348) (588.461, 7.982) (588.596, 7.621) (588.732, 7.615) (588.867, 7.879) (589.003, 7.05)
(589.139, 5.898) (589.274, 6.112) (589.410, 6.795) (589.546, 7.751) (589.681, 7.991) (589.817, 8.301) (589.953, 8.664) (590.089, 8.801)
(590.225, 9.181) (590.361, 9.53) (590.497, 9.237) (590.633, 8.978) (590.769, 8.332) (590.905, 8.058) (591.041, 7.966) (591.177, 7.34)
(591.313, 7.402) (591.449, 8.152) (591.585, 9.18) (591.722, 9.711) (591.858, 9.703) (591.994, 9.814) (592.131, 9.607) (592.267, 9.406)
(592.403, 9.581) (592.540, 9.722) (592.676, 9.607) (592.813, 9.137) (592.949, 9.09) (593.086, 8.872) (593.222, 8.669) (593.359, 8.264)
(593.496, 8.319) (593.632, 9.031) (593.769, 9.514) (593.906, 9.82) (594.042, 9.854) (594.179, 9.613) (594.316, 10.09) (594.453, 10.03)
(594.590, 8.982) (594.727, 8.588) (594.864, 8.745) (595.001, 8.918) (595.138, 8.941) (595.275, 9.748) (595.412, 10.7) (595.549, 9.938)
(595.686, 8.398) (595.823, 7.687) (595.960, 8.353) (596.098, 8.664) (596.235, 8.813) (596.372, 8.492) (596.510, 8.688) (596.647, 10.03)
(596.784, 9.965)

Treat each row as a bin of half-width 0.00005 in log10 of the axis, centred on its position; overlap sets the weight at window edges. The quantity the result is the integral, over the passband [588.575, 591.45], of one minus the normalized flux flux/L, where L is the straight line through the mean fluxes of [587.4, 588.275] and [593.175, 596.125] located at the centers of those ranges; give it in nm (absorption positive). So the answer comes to 0.337 nm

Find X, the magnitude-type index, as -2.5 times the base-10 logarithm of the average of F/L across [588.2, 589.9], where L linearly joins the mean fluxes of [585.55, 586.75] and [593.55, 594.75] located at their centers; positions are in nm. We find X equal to 0.23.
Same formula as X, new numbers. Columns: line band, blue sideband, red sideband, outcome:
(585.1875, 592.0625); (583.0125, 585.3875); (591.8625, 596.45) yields 0.07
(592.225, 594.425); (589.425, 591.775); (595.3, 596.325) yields -0.07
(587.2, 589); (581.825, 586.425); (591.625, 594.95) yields 0.09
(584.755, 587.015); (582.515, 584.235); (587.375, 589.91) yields -0.01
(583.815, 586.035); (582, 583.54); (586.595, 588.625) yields 0.06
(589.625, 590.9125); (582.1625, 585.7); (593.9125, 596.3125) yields 0.05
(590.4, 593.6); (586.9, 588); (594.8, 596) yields 0.03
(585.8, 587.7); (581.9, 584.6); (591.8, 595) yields 0.01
